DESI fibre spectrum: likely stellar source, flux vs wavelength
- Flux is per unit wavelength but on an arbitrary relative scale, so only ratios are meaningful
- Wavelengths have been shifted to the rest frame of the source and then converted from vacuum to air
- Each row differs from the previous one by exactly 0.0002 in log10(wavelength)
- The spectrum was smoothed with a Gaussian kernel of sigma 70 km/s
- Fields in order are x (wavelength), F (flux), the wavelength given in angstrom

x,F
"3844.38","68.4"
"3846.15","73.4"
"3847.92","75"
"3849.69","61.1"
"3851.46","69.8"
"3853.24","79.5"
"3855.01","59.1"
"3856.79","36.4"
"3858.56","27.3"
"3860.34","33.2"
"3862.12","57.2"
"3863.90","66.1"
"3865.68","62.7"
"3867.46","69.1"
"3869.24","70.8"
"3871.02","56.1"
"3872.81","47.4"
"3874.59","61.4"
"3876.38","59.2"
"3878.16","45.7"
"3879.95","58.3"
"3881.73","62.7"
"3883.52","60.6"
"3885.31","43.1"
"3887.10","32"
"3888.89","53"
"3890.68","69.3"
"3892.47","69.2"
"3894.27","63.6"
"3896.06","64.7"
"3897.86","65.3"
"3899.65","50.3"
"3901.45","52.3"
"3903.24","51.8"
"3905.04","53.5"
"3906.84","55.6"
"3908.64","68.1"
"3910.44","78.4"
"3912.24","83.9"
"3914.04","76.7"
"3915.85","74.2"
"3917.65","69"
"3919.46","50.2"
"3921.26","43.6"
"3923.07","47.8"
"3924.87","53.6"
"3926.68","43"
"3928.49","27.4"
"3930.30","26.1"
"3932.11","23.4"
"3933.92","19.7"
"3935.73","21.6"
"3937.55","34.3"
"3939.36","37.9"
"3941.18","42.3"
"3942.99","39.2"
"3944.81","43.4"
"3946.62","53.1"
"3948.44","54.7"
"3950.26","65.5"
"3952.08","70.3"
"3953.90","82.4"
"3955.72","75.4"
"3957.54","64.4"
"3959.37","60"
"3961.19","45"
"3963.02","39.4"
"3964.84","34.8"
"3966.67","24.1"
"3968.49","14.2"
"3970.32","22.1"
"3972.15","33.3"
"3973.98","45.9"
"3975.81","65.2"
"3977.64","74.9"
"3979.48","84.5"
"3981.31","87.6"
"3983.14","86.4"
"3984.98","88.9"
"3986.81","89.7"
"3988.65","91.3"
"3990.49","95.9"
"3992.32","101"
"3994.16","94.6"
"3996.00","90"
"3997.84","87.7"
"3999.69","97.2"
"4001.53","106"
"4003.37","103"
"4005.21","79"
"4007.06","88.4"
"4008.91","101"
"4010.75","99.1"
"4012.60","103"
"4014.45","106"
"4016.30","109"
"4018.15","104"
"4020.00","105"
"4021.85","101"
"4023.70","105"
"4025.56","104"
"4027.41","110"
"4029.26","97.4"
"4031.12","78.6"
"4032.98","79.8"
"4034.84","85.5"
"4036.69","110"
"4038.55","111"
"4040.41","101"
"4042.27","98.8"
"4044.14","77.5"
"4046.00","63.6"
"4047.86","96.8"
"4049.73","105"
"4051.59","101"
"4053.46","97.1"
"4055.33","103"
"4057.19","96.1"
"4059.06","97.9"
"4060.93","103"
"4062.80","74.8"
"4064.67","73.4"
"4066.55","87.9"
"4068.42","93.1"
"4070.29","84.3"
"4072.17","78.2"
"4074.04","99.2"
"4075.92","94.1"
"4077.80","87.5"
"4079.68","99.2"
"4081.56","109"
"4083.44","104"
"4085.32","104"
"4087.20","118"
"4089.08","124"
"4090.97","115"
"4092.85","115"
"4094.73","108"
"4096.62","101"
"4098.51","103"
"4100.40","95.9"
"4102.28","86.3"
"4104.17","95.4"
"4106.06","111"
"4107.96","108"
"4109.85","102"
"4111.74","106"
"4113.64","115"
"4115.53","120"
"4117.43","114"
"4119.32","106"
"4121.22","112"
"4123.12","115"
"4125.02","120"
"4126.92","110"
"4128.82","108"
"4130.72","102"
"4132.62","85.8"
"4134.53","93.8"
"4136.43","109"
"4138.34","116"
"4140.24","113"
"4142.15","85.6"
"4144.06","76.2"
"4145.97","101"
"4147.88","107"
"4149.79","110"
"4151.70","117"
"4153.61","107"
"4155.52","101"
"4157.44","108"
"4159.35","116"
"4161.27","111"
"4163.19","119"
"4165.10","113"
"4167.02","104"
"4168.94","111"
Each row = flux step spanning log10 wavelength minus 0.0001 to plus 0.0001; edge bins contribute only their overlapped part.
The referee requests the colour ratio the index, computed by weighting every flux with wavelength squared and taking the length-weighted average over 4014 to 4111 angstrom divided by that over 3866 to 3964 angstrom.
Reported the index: 2.0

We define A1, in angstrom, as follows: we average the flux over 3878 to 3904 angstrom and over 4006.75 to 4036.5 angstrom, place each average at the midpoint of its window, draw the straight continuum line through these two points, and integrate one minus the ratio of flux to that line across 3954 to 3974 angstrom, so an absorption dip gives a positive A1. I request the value 9.1 angstrom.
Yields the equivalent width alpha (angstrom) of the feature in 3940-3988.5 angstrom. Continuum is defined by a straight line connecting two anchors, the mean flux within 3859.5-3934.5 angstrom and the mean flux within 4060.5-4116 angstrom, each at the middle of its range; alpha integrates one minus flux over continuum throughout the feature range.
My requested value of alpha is 9.4 angstrom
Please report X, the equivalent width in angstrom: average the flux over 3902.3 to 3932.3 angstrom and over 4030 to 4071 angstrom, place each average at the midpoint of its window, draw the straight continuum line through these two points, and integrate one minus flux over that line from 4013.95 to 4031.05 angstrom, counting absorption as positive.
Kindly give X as -3.90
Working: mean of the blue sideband 55.2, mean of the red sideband 91.8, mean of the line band 103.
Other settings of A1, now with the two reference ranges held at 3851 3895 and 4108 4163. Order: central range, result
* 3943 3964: 3.9 angstrom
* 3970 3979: 2.9 angstrom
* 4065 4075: 0.7 angstrom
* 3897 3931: 4.0 angstrom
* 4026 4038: -1.0 angstrom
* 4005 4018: -2.5 angstrom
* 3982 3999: -2.7 angstrom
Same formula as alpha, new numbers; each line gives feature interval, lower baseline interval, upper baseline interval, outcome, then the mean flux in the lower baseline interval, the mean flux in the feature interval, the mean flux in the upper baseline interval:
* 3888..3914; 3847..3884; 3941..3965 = -2.8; 58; 63.3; 56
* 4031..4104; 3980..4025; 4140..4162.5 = 2.5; 96.6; 96.6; 104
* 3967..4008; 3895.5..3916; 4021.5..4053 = 3.2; 64.2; 77.8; 95.6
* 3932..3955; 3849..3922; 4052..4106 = 8.1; 58.9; 46.3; 98.4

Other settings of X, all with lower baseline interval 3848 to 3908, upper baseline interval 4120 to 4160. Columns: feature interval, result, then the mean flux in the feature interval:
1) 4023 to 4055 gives -3.3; 95.5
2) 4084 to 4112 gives -2.5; 106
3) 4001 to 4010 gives -1.6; 95.1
